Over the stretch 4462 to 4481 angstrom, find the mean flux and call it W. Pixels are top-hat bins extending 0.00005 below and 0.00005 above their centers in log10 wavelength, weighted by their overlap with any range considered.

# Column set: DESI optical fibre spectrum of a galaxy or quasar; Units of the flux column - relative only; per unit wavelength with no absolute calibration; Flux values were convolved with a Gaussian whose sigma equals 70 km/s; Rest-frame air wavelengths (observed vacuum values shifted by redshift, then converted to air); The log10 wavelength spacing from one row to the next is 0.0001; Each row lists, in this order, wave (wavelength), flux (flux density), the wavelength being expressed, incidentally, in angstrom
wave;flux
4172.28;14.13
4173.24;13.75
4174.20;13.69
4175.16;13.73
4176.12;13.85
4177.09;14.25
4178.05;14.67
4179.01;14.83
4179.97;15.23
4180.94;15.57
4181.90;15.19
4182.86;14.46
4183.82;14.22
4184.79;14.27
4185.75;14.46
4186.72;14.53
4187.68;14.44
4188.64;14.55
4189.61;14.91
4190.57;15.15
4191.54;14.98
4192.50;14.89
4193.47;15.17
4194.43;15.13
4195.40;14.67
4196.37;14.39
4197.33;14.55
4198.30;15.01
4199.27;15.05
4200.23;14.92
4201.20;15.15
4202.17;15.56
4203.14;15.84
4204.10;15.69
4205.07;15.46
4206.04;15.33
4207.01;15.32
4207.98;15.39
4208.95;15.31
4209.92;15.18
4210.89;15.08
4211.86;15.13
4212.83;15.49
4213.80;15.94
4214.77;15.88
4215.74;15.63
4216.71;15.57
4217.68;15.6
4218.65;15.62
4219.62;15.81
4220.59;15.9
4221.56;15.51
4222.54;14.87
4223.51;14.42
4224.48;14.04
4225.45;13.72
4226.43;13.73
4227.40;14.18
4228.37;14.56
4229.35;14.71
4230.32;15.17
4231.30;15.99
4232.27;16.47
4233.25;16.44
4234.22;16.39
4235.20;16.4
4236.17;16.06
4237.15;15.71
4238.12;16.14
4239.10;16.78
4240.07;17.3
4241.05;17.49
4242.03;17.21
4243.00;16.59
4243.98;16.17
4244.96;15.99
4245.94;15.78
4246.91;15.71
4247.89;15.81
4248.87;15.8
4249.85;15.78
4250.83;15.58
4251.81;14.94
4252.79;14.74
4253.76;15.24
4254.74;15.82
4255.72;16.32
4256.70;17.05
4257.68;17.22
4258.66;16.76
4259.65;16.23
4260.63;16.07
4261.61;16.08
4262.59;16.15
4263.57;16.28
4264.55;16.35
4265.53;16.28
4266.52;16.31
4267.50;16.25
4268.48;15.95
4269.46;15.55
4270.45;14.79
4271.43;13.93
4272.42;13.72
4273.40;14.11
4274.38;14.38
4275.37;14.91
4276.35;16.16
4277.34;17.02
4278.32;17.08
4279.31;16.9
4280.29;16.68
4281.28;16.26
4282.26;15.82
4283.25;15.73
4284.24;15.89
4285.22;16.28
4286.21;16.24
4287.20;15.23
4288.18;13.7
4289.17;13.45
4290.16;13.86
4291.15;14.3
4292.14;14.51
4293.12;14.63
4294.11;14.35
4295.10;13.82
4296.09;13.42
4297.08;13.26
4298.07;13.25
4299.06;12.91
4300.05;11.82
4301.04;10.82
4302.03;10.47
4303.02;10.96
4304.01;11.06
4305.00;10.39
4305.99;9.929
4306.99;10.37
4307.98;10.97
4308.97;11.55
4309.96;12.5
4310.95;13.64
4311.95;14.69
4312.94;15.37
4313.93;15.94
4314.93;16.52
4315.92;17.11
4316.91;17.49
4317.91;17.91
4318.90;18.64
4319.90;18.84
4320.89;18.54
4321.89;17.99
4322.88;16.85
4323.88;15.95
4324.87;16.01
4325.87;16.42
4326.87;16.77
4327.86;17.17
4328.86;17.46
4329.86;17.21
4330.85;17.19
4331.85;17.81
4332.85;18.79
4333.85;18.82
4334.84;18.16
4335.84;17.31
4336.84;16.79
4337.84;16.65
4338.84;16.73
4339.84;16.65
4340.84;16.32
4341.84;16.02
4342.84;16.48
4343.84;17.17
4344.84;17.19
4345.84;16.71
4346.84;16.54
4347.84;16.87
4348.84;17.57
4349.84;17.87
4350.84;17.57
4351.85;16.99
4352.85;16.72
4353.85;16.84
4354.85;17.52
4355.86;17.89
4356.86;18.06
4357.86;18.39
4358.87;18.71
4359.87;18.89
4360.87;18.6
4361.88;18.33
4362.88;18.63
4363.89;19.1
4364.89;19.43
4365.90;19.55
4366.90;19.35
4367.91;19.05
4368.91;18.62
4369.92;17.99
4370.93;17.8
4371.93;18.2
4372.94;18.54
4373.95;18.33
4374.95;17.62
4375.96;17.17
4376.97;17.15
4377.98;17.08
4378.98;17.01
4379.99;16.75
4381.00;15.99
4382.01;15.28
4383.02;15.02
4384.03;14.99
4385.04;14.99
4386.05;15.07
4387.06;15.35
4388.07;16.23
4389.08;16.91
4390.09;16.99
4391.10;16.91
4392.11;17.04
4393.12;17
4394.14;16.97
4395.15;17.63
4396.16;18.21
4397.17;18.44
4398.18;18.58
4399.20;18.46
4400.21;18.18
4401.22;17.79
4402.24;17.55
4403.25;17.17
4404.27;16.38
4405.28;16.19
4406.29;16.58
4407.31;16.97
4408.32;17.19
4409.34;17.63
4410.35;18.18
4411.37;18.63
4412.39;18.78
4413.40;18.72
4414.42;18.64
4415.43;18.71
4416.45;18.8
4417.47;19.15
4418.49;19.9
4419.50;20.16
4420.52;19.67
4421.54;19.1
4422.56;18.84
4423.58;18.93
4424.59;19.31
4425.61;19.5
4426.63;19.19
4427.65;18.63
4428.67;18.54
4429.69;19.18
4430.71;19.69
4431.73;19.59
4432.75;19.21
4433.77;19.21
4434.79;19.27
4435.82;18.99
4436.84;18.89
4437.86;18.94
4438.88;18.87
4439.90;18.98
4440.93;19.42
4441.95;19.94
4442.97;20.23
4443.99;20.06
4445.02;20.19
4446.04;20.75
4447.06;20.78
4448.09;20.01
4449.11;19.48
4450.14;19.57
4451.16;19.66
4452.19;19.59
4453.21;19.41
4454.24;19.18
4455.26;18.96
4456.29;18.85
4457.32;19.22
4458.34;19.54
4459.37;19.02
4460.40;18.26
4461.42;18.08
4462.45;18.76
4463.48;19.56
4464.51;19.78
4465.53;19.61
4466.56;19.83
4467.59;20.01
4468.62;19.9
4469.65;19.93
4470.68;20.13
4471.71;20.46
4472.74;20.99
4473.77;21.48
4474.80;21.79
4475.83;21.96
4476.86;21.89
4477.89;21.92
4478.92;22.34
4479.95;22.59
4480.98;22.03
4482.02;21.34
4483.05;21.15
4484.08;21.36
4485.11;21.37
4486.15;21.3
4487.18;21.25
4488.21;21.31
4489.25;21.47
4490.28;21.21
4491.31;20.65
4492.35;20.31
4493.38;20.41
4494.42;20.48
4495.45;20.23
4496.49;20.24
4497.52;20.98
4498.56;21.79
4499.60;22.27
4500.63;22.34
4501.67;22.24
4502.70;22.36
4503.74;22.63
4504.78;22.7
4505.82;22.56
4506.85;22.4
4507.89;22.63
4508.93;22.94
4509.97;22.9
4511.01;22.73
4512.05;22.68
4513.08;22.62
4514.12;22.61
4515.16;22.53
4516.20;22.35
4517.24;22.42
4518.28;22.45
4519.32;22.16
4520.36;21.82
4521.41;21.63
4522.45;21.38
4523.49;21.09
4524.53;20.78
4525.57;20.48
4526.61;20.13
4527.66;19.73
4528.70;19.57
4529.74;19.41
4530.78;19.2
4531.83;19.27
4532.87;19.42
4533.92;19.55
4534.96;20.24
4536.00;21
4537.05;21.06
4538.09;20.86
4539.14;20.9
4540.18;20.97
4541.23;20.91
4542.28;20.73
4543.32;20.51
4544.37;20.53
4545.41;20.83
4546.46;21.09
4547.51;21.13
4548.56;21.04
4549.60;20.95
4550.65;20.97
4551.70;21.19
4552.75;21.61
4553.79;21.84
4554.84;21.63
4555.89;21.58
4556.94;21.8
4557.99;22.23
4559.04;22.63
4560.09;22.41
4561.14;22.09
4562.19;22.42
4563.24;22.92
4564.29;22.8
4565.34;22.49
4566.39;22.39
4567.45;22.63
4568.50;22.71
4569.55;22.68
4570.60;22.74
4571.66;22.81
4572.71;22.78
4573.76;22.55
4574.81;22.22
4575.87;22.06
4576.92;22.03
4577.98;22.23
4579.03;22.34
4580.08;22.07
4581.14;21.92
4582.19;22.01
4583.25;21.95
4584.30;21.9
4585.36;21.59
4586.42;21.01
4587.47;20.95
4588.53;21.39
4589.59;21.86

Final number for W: 20.8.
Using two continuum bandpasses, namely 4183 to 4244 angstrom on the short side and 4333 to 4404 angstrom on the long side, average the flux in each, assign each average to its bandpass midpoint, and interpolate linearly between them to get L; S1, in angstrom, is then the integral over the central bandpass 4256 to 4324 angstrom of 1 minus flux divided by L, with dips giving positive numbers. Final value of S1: 5.8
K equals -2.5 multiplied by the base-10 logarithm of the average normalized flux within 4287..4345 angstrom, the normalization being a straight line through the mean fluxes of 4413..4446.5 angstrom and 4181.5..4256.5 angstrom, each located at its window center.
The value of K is 0.14 mag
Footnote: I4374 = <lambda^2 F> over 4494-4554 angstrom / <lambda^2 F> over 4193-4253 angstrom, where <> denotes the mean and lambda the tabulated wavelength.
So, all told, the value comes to 1.58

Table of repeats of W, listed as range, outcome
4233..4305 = 15.3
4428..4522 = 20.7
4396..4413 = 17.7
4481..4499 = 21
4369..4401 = 17.1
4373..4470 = 18.4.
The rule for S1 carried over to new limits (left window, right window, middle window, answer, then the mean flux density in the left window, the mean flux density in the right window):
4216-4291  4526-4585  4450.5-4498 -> -1.23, 15.7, 21.5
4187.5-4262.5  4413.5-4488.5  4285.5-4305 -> 4.23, 15.6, 19.9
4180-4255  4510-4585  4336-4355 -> 0.94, 15.4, 21.6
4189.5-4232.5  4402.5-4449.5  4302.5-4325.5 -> 3.02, 15.2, 18.9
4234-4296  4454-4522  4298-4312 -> 4.32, 15.7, 21.2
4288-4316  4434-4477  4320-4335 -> -3.49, 13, 19.7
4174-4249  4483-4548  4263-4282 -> 0.87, 15.3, 21.3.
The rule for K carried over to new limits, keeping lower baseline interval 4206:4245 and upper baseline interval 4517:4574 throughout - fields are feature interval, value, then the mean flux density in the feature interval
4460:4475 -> 0.00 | 19.9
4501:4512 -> -0.10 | 22.6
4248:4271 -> 0.02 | 16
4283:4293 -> 0.13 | 14.9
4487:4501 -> -0.03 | 21.1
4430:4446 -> 0.00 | 19.5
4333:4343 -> 0.04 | 17.1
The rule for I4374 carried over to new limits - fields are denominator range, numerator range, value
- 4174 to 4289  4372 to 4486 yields 1.34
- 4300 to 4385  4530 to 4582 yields 1.43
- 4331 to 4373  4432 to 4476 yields 1.16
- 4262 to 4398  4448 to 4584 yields 1.43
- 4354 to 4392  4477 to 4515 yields 1.32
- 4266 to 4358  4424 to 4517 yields 1.42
